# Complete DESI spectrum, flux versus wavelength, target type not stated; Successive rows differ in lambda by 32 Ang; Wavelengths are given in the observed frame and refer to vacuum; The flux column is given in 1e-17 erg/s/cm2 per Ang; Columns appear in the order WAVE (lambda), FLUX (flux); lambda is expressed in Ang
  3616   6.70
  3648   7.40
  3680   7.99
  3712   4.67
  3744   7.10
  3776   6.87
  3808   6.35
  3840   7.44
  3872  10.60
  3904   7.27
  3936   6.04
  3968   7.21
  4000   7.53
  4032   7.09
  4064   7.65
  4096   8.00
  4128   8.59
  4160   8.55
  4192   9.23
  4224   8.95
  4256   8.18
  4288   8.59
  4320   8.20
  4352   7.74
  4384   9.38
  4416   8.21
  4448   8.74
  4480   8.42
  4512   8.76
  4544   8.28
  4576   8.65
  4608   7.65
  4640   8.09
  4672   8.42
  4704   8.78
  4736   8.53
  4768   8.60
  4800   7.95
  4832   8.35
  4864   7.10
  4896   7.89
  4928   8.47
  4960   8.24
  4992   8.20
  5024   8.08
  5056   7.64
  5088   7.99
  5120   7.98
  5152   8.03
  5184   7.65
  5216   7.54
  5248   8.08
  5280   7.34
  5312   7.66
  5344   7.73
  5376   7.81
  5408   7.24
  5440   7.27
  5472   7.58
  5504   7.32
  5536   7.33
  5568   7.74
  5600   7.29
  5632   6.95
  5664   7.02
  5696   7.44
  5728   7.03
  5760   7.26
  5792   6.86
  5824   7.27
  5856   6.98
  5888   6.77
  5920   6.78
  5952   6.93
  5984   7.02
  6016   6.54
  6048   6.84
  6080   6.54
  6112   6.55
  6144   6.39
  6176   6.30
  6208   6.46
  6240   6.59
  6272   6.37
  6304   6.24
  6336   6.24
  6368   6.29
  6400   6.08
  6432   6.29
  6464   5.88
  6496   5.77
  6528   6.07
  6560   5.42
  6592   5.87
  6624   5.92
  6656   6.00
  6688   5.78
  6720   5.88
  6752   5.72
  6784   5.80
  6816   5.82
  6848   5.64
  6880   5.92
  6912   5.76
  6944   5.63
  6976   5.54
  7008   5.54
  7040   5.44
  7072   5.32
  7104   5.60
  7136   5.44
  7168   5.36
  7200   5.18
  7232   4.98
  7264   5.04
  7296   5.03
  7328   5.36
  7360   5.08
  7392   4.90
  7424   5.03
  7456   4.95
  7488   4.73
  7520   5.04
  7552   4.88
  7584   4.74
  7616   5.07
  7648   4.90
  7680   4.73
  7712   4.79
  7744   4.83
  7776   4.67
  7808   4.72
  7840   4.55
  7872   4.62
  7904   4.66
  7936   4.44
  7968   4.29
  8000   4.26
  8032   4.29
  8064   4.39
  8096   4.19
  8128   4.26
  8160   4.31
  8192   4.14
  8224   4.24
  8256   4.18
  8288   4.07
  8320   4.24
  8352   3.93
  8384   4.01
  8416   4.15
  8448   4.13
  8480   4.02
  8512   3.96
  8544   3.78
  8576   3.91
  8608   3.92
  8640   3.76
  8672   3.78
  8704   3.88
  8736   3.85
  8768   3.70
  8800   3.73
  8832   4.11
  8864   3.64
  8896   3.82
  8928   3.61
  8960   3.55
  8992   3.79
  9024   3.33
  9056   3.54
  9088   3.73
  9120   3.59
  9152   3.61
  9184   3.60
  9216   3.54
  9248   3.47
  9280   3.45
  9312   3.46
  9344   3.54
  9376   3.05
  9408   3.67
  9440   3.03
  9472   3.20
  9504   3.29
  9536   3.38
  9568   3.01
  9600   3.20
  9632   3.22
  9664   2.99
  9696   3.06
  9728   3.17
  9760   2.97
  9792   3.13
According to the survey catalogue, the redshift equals 0.001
